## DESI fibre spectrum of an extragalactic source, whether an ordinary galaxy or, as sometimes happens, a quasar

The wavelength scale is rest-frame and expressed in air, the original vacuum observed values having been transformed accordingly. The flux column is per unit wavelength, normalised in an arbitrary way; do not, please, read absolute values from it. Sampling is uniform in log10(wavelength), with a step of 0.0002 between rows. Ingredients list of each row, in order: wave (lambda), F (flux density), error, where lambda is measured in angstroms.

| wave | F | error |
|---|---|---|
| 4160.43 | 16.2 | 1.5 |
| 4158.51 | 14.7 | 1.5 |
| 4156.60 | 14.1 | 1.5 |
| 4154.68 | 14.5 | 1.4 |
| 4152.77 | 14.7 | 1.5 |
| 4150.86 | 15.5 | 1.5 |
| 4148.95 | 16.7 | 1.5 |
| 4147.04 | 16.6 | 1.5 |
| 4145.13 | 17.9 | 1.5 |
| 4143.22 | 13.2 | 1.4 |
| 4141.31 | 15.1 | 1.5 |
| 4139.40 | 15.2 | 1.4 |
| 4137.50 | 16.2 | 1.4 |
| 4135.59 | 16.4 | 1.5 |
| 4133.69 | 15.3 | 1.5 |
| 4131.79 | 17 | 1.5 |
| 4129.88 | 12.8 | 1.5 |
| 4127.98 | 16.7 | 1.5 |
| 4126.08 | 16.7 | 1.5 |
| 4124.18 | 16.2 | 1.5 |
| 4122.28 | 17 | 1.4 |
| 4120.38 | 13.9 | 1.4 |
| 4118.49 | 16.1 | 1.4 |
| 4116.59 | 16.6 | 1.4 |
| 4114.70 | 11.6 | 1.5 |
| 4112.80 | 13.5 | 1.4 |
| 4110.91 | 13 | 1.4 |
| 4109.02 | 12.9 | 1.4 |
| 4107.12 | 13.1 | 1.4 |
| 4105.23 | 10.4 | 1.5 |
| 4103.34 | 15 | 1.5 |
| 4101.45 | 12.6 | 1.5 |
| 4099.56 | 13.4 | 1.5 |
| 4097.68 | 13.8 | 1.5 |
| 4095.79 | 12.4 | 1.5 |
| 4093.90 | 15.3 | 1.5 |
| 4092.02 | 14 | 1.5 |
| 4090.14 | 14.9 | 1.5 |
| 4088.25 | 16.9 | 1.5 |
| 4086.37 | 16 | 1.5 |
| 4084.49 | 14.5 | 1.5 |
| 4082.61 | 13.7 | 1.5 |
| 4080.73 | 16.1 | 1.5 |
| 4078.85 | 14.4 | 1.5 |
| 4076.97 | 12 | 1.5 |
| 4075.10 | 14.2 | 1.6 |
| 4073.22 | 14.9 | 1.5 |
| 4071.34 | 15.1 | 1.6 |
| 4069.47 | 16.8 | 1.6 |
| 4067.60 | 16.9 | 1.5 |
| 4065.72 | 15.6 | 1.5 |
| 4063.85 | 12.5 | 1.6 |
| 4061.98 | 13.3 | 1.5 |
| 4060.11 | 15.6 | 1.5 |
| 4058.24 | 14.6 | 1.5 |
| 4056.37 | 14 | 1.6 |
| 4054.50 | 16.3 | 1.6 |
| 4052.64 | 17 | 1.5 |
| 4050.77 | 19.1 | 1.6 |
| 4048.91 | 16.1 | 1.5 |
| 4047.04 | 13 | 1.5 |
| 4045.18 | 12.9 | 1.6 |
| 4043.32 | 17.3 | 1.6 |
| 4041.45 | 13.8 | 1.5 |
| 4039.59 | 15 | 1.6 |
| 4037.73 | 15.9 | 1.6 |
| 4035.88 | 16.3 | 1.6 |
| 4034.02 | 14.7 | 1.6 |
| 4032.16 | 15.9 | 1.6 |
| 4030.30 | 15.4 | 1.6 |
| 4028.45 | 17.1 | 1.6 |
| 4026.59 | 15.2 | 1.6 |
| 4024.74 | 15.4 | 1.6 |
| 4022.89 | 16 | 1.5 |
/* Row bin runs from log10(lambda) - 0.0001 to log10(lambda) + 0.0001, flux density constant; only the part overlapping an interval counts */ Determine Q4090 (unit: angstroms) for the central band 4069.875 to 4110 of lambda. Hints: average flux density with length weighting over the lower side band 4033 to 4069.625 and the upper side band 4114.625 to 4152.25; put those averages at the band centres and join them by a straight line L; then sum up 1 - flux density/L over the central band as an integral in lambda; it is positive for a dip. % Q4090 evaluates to 3.6 angstroms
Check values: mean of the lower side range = 15.3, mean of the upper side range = 15.7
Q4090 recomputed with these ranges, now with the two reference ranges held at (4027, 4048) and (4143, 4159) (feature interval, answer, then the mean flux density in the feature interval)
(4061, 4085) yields 1.0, 14.6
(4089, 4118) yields 3.4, 13.6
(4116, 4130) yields -0.5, 15.9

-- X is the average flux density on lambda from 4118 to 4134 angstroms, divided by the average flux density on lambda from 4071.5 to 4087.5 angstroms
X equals 1.08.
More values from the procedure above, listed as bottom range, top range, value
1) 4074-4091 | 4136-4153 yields 1.07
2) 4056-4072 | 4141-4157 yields 1.03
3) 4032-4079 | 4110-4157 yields 1.01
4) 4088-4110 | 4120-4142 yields 1.16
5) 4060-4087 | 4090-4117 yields 0.91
